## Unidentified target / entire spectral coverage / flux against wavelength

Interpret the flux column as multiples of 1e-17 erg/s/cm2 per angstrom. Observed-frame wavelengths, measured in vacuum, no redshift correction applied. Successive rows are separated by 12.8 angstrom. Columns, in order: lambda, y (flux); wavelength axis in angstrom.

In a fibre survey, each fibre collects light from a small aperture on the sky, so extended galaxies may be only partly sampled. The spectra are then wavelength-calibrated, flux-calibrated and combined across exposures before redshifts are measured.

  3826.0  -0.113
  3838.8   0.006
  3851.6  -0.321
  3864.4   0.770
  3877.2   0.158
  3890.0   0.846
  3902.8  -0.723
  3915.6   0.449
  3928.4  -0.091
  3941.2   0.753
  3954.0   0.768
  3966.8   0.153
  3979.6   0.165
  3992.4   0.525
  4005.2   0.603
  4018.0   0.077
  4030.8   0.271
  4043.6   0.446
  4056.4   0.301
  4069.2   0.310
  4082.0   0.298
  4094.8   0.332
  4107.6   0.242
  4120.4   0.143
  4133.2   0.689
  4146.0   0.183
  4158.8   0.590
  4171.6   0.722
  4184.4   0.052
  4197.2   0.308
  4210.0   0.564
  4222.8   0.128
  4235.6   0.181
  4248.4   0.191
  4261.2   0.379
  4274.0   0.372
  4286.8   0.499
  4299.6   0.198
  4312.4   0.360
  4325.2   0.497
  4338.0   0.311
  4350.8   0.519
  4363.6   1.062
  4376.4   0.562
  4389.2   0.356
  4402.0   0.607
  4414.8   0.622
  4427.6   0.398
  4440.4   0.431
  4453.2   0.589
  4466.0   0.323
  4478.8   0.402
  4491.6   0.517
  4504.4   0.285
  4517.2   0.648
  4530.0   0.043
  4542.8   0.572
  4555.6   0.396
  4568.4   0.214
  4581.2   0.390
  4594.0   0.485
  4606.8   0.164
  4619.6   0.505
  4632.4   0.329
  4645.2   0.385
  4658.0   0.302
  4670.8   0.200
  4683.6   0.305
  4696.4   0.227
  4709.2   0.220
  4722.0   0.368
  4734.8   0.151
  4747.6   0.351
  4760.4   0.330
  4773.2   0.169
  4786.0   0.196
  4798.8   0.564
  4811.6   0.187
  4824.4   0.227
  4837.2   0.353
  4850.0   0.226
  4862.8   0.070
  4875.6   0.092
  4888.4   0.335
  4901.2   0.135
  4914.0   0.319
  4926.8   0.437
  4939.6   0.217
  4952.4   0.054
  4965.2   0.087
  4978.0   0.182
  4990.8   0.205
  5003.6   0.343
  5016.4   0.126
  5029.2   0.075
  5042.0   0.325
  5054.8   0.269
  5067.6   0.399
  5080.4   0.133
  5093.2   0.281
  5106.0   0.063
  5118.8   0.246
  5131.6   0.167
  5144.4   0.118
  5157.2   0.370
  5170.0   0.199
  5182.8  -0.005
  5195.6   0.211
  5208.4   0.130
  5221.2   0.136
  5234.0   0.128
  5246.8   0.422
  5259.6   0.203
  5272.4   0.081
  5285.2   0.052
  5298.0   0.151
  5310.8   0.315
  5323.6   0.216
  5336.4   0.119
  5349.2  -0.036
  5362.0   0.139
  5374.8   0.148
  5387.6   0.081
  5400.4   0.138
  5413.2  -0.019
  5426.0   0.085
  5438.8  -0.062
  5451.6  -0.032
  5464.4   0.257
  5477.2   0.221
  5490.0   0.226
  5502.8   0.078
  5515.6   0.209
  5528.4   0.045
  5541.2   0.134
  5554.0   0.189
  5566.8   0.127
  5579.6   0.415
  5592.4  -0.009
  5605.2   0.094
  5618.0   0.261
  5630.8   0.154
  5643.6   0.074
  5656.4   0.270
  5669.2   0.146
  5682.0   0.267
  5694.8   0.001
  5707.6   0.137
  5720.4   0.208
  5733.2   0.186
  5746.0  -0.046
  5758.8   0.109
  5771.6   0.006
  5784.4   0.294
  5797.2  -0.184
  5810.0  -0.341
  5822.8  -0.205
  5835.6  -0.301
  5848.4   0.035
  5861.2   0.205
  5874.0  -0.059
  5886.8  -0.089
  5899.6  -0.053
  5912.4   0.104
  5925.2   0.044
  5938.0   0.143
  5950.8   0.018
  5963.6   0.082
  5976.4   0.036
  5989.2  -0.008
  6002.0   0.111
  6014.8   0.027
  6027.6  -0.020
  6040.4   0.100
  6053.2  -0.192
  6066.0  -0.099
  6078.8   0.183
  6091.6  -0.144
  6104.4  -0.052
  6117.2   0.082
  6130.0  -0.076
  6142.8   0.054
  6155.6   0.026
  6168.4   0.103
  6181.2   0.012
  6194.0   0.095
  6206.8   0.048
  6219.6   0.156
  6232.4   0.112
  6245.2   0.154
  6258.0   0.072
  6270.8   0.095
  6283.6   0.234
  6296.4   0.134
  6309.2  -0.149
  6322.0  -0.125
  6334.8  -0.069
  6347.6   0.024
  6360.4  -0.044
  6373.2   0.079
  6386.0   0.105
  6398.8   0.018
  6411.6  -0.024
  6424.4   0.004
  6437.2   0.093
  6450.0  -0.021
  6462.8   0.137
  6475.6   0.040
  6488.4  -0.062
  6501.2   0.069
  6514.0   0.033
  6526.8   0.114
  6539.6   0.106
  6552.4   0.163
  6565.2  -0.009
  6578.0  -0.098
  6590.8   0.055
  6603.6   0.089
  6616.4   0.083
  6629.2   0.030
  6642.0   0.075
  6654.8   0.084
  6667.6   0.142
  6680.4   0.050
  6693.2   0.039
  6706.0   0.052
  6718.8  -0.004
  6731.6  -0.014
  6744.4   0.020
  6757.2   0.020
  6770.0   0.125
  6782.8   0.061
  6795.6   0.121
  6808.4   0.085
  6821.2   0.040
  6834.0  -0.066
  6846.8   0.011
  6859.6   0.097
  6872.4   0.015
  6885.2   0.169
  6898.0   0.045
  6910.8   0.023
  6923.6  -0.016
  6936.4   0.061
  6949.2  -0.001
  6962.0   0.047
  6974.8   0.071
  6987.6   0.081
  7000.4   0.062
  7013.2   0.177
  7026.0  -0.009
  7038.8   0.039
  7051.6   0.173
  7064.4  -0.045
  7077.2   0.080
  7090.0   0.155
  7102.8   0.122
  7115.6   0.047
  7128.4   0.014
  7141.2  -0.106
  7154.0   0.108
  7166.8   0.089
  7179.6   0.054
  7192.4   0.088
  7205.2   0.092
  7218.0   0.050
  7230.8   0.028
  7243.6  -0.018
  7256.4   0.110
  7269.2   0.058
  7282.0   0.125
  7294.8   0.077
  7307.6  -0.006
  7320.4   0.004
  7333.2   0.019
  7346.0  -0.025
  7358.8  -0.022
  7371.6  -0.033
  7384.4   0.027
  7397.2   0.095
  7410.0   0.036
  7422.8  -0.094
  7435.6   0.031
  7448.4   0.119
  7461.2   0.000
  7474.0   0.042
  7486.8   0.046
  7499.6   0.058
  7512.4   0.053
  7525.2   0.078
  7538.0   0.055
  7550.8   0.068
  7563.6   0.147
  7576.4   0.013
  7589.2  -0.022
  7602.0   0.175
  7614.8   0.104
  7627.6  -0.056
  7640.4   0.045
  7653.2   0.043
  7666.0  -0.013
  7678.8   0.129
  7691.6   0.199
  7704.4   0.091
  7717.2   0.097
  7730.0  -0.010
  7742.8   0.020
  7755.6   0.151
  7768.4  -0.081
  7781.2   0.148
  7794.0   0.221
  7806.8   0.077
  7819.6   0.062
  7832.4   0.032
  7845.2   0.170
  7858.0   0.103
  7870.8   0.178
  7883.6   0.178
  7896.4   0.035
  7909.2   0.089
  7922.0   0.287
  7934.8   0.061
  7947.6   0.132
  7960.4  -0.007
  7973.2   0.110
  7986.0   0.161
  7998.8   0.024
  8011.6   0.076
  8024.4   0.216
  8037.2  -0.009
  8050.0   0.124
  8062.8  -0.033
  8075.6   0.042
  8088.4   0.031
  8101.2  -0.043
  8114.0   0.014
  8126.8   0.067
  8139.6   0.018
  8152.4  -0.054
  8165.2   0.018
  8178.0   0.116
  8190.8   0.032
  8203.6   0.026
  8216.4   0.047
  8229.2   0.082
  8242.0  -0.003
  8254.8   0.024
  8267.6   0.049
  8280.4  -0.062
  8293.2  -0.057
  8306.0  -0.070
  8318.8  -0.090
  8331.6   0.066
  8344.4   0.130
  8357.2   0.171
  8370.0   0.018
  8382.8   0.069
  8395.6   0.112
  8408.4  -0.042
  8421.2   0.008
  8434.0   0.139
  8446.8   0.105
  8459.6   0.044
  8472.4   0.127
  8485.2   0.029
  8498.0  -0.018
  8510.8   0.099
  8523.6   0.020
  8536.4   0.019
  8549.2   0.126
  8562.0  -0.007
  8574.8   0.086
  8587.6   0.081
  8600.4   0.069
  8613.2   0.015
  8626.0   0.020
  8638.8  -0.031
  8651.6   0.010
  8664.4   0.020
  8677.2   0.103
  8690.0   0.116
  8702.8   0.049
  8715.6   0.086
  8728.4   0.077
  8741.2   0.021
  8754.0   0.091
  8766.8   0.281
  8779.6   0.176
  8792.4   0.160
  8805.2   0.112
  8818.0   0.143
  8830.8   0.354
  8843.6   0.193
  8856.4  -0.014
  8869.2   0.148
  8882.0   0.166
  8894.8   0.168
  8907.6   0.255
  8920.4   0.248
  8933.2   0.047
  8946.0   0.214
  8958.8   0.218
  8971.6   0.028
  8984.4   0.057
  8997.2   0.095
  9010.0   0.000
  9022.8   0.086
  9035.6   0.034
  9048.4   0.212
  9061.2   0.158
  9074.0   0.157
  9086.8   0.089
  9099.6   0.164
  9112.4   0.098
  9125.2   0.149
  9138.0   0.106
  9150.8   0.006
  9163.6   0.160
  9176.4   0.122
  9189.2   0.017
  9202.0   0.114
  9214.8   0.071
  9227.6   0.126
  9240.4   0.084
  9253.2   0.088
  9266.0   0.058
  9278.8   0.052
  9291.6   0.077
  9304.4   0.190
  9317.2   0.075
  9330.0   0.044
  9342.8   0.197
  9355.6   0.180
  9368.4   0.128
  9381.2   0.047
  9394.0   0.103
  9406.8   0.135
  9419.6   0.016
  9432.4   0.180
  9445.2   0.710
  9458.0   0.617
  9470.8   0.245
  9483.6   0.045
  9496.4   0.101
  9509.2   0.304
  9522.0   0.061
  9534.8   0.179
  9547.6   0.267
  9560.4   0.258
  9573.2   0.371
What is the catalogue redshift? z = 1.54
